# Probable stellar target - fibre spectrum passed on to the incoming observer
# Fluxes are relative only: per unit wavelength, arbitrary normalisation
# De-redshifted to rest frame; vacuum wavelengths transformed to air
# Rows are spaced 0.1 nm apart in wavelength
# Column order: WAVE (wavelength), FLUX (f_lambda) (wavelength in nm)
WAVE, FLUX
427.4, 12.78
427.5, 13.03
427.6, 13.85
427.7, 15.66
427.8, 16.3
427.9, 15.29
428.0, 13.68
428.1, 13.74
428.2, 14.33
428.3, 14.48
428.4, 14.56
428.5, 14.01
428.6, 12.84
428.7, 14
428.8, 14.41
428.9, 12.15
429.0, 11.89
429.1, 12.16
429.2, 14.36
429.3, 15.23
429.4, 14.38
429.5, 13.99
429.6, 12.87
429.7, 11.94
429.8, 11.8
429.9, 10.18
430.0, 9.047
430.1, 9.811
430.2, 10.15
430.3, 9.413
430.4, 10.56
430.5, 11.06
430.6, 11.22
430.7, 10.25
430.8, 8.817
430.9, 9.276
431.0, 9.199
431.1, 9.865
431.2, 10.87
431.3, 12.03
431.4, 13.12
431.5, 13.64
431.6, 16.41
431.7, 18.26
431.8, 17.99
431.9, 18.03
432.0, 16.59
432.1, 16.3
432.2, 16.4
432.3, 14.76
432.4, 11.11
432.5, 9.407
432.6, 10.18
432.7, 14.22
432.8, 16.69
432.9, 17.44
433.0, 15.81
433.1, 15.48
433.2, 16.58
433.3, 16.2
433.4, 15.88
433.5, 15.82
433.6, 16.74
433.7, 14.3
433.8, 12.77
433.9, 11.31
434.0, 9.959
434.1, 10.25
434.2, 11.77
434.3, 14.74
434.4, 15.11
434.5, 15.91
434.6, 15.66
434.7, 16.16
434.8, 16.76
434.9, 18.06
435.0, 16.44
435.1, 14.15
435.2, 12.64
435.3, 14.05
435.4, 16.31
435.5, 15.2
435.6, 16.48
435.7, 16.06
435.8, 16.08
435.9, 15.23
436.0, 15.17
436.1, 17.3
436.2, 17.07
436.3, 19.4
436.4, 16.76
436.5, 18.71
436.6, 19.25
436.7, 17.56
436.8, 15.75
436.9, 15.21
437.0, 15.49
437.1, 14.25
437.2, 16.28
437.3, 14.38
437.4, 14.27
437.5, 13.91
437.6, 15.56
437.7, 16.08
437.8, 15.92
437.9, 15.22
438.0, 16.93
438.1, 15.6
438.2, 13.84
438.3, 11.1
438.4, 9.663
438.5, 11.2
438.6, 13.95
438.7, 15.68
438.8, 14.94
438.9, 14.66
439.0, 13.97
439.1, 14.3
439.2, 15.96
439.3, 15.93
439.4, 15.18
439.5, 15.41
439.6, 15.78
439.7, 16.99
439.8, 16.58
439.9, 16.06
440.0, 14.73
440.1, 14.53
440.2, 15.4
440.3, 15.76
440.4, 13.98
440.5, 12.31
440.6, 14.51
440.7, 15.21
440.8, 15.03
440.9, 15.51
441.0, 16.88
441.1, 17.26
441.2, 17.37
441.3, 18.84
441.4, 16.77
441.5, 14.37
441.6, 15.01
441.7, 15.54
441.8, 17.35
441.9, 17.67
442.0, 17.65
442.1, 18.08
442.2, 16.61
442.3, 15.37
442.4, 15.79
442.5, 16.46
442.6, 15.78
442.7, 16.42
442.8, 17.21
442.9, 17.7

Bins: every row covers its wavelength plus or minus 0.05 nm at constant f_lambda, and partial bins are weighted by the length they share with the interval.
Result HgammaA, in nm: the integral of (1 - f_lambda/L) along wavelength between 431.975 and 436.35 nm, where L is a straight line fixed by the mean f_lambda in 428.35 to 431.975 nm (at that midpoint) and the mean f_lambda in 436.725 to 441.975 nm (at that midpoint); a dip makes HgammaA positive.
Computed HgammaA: -0.41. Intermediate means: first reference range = 12.5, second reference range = 15.2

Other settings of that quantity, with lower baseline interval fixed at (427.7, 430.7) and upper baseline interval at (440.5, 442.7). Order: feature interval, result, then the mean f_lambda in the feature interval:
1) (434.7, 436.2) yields -0.13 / 15.8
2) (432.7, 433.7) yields -0.16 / 16.1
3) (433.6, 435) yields 0.00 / 14.2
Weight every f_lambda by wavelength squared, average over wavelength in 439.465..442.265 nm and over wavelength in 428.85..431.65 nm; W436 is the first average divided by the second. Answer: 1.4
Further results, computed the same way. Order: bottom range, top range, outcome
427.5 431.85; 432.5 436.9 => 1.23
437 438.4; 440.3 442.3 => 1.11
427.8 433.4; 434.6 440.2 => 1.20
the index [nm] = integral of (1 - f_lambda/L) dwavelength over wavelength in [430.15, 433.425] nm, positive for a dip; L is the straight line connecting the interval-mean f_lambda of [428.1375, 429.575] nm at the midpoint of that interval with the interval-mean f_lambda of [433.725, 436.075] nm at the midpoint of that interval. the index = 0.18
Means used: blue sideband 13.8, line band 13.4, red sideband 14.6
